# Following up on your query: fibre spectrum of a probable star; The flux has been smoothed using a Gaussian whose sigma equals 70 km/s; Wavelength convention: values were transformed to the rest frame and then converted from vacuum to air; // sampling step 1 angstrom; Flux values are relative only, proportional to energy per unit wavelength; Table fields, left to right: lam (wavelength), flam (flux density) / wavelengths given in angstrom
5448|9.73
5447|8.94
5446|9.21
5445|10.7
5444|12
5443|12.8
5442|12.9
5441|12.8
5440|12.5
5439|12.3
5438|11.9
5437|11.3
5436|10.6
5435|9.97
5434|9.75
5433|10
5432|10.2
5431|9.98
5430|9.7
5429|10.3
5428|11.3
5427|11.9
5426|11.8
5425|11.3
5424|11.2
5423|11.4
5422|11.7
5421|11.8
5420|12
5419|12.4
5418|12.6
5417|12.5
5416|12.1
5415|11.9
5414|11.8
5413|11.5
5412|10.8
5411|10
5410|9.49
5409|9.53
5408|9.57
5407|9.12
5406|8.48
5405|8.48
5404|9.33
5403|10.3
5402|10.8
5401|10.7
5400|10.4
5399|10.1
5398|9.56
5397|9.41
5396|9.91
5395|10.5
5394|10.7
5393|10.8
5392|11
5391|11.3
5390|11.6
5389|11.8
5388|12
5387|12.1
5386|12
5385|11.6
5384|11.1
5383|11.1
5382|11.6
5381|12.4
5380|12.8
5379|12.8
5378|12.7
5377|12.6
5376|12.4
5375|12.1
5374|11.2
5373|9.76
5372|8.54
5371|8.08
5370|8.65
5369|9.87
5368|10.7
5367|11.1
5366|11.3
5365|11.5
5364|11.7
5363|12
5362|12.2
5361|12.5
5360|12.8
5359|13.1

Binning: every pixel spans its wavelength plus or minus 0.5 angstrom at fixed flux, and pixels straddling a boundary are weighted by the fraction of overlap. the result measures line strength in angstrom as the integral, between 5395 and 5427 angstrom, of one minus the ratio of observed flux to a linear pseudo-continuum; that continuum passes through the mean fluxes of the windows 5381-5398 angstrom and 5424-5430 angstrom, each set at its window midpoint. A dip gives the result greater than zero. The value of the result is 1.3 angstrom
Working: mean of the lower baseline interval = 11.1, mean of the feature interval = 10.7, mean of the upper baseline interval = 11.2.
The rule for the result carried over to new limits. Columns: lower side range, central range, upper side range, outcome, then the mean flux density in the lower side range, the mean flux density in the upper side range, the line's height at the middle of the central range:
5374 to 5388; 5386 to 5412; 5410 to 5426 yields 3.34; 12.1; 11.6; 11.8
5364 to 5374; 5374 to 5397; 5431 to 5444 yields -2.70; 10.1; 11.4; 10.4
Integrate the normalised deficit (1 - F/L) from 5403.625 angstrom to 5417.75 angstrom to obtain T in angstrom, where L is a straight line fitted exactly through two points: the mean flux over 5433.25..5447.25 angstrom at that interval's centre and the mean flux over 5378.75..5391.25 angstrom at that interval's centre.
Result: 1.5 angstrom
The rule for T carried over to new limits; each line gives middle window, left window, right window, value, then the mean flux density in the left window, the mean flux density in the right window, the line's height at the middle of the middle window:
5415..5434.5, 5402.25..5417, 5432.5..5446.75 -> -0.9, 10.3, 11.3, 10.8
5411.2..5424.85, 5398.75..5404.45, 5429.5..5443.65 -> -1.3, 10.3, 11.2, 10.7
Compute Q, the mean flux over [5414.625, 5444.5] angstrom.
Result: 11.5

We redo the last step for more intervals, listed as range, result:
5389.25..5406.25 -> 10.2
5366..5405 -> 10.9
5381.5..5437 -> 10.8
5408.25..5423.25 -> 11.4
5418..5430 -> 11.5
